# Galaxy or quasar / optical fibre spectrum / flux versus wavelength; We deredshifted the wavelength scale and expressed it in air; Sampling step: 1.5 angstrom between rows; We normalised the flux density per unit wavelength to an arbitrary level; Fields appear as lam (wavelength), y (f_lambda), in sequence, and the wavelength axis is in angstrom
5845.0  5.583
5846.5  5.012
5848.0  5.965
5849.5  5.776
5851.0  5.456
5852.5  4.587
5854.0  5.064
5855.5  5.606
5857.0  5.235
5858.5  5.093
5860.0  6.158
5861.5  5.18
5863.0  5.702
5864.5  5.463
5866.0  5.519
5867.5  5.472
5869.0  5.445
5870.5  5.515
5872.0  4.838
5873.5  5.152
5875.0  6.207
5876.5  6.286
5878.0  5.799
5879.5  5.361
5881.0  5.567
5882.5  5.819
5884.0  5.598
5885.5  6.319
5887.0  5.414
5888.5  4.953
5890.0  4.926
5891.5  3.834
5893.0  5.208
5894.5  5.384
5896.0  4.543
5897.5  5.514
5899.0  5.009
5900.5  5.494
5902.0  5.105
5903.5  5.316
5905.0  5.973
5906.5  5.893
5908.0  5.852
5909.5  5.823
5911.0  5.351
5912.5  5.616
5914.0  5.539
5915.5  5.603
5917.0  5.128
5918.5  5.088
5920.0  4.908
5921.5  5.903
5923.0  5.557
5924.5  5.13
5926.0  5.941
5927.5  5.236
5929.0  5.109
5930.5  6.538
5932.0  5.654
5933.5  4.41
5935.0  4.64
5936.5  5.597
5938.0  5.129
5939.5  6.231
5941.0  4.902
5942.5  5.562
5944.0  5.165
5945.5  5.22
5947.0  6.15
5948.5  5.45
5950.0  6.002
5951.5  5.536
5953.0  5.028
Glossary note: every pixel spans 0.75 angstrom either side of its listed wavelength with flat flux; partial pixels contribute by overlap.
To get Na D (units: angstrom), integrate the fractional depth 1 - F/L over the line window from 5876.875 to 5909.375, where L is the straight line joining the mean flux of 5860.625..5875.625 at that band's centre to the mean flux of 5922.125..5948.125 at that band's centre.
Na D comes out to 0.3 angstrom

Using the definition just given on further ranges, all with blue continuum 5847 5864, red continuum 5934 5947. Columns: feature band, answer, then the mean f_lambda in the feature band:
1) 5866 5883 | -0.53 angstrom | 5.58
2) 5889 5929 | 0.28 angstrom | 5.33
